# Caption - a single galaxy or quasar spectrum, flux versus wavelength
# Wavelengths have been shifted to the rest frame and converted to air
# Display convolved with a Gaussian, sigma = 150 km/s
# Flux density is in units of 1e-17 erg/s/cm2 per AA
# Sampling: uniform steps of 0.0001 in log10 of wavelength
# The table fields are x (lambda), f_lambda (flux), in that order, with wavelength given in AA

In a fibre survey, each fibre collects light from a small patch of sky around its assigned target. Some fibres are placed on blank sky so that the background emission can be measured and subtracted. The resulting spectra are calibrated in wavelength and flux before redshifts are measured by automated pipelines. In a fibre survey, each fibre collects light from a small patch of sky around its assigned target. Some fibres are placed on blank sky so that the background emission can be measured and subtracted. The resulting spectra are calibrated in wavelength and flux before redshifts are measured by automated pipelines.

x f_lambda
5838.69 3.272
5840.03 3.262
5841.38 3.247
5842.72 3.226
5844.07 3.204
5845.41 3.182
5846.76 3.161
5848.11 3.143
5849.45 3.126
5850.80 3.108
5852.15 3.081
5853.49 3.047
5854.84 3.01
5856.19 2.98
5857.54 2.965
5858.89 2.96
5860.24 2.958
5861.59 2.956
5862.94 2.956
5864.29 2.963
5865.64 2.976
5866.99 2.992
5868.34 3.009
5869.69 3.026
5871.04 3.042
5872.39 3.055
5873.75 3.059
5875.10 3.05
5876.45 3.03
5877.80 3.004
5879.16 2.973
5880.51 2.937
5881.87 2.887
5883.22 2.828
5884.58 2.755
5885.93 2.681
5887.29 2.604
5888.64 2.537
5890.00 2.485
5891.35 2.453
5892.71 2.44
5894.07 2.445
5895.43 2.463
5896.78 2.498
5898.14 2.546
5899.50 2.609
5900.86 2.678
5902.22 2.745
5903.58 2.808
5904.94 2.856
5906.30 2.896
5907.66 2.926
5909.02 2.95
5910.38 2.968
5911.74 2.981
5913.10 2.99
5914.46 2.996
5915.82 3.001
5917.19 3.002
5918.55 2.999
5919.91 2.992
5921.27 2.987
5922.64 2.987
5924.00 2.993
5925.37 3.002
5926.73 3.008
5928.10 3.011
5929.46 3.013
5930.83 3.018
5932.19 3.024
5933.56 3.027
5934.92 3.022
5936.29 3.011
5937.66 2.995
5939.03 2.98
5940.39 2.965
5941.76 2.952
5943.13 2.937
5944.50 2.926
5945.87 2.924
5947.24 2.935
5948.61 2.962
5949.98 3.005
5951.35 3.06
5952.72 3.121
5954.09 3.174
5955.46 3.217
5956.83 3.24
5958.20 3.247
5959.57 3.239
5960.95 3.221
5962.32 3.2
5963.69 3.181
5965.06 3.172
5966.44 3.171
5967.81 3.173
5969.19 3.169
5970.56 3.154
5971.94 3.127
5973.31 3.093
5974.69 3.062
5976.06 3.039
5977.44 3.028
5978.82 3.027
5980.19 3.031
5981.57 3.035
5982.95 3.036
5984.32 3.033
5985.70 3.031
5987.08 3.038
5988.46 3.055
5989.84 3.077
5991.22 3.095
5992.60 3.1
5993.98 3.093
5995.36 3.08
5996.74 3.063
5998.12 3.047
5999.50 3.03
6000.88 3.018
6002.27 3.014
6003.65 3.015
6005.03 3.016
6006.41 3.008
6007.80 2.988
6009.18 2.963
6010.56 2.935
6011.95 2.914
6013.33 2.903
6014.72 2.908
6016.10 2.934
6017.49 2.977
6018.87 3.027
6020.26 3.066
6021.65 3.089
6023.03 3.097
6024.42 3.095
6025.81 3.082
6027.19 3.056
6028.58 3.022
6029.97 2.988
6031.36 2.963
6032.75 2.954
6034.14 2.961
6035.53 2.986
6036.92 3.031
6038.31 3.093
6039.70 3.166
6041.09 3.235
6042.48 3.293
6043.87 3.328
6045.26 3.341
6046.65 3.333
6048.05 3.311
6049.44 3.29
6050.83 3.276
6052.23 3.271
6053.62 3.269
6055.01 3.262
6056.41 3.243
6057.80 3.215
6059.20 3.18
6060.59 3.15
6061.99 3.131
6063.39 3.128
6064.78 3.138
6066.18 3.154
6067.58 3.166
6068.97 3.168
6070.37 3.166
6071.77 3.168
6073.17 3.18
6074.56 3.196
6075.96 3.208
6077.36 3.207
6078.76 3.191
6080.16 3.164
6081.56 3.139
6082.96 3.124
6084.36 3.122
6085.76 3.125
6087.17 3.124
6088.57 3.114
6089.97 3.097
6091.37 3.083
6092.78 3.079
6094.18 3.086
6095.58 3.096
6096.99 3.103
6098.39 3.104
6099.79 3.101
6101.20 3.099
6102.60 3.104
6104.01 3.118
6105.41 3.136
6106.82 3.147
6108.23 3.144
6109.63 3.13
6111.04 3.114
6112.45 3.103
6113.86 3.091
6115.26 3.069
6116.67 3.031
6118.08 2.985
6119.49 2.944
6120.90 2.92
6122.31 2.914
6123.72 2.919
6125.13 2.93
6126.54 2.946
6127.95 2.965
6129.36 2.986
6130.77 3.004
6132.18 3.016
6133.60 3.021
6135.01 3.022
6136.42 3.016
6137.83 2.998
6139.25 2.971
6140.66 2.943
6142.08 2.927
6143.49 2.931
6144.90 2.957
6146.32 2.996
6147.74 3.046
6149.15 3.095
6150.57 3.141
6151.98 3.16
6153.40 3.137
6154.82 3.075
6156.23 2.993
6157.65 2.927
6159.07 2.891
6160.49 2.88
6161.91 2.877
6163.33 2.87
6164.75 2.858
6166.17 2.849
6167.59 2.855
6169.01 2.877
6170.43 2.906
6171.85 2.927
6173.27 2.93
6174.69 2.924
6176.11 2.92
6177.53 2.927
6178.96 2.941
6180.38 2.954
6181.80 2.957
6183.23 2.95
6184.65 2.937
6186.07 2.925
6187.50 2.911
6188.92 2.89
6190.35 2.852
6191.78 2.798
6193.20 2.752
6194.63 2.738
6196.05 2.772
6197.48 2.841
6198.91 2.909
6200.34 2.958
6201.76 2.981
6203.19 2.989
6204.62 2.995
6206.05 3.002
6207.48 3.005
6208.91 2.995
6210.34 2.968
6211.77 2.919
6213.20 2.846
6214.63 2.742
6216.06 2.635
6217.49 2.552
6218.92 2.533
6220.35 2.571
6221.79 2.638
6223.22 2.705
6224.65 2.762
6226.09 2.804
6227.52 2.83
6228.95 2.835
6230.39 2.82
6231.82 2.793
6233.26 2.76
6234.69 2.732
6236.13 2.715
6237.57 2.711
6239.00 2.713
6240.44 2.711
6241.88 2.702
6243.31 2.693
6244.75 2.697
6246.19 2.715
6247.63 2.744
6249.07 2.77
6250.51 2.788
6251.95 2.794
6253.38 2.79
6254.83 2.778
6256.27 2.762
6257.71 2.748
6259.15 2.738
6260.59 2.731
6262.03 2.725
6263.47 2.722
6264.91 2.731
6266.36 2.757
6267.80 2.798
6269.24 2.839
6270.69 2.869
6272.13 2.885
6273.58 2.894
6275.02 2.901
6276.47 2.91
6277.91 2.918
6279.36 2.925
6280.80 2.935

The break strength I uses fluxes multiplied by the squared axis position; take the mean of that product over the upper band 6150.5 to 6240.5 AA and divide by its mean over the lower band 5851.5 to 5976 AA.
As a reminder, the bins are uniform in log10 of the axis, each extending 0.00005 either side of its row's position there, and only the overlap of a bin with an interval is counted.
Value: 1.1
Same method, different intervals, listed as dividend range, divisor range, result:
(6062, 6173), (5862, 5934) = 1.14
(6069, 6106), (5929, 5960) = 1.08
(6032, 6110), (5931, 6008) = 1.07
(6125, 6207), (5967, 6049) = 1.01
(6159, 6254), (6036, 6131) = 0.94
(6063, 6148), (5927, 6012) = 1.05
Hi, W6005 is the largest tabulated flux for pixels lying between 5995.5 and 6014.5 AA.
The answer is 3.063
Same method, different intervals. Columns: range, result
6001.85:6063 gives 3.341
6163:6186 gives 2.957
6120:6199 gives 3.16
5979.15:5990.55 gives 3.077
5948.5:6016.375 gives 3.247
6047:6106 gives 3.311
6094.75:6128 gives 3.147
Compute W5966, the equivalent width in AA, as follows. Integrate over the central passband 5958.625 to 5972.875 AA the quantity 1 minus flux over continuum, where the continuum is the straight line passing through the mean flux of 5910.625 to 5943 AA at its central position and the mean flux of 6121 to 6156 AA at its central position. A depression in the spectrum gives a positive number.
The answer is -0.9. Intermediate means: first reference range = 3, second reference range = 3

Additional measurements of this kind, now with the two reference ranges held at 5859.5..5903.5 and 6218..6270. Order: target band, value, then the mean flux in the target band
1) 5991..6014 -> -1.94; 3.02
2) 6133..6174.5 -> -3.20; 2.97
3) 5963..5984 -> -2.36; 3.1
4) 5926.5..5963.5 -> -3.52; 3.06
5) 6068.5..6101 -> -4.34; 3.14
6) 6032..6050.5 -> -2.71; 3.18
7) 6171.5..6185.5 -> -0.95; 2.94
